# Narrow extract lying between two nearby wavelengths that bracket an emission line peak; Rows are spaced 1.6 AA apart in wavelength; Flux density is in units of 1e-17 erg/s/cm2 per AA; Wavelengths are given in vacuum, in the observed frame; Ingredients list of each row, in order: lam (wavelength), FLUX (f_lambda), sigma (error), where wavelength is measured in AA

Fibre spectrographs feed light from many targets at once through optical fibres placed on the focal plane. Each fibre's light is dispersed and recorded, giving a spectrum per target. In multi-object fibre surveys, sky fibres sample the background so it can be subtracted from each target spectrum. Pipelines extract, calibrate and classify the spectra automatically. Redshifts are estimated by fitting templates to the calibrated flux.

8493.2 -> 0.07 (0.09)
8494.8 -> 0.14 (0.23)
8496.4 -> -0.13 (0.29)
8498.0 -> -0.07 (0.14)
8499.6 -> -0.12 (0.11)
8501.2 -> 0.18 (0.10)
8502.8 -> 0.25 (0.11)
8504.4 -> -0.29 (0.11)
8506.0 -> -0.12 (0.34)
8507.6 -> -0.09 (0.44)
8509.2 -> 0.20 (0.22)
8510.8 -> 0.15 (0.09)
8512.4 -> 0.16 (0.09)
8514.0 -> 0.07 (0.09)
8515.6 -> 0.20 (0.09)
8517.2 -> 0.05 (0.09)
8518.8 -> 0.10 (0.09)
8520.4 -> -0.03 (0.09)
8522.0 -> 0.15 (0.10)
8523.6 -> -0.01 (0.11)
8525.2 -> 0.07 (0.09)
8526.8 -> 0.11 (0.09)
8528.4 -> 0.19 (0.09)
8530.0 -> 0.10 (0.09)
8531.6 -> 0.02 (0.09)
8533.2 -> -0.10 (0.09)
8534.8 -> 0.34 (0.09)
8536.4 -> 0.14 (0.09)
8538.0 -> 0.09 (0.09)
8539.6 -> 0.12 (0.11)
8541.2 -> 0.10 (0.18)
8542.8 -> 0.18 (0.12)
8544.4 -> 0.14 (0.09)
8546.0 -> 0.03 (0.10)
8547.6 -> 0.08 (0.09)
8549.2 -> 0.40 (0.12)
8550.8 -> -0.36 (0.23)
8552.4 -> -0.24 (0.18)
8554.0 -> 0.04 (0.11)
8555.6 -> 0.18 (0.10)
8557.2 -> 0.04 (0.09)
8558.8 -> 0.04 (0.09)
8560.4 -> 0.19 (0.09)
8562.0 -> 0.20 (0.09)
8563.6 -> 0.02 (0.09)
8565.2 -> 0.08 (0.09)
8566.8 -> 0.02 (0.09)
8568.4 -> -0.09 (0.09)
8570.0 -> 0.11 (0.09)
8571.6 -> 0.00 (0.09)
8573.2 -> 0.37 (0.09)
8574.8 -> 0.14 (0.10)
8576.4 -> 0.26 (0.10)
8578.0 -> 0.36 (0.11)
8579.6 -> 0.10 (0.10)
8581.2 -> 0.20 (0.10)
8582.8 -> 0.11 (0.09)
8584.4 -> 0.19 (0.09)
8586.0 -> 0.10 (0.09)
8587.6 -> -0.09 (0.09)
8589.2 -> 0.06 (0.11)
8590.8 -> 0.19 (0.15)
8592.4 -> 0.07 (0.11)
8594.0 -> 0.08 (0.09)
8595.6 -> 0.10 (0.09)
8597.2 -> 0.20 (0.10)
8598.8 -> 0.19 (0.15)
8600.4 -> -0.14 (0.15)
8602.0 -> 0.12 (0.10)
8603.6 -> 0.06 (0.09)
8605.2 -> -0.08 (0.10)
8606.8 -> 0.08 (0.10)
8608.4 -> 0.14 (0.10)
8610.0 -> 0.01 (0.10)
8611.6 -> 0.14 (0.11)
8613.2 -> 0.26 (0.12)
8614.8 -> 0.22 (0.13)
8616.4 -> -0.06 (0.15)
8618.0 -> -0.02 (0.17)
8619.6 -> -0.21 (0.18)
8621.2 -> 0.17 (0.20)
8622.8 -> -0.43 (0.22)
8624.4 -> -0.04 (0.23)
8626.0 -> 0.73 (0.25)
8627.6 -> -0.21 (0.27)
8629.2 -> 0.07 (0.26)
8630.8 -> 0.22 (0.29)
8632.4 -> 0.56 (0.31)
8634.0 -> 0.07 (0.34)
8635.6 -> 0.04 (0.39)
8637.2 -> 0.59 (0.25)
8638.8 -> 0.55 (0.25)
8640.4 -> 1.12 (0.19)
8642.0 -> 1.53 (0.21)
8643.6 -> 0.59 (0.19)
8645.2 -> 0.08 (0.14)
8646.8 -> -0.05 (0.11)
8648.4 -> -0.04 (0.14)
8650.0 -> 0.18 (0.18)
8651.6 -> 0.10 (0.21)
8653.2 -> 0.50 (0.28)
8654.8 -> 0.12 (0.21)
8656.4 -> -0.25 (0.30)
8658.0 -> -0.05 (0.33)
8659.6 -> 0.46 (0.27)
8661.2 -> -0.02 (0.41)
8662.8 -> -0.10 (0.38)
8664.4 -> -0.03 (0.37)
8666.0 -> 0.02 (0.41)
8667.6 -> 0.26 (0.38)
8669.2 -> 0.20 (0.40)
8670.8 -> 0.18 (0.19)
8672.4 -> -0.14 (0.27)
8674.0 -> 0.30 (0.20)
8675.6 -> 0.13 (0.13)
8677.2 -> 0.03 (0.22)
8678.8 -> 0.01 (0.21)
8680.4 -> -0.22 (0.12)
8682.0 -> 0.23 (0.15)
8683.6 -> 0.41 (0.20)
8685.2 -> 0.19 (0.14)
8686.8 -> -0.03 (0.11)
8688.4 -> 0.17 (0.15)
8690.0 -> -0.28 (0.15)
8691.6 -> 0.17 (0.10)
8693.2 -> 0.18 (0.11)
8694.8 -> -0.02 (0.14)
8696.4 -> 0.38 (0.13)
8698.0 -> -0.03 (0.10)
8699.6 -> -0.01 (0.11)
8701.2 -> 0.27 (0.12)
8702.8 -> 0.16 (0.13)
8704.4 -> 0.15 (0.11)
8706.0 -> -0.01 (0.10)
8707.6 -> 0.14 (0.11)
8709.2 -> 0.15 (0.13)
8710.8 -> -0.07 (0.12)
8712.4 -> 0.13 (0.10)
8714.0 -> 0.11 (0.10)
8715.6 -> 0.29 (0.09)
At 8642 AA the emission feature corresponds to Hbeta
